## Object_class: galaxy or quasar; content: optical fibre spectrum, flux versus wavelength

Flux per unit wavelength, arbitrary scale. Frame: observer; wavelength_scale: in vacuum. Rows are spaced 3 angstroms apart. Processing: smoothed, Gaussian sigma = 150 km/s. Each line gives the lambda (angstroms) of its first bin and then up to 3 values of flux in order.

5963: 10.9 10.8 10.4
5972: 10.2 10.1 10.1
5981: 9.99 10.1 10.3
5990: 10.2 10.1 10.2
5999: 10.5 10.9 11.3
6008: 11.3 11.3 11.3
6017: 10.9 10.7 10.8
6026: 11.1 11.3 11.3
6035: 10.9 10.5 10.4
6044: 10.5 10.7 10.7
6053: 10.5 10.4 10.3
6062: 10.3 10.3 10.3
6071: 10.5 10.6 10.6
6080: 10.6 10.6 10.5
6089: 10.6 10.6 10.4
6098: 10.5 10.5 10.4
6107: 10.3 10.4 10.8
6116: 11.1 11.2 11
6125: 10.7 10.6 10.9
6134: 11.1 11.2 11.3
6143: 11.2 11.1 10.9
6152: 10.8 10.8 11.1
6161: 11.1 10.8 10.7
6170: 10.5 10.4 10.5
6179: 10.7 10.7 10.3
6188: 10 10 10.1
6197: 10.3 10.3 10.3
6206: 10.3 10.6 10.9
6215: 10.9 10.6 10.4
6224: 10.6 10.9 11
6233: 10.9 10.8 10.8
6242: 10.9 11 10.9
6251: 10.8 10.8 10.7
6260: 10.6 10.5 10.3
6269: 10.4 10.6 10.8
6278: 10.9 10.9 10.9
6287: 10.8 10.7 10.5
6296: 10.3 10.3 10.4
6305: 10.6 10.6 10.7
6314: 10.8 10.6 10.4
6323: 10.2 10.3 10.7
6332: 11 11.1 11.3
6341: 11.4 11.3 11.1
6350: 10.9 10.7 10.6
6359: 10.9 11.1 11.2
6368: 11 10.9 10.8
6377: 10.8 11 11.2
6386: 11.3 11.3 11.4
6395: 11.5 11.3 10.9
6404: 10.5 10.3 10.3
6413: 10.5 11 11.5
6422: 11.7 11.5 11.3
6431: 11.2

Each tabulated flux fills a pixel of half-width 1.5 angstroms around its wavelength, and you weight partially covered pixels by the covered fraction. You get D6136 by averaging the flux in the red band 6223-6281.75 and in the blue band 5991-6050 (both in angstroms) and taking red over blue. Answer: 1.0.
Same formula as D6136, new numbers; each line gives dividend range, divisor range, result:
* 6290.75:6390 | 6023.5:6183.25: 1.01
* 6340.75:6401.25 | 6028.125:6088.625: 1.05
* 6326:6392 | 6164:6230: 1.05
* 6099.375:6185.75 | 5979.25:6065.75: 1.01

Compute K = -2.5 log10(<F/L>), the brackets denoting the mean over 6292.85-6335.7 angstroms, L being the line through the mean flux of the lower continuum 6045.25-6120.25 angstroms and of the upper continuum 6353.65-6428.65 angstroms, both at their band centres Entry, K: 0.04 mag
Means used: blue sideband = 10.5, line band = 10.6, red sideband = 11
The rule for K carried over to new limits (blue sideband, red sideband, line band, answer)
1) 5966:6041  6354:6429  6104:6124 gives -0.001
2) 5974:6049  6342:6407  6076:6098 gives 0.020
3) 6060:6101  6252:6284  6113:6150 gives -0.048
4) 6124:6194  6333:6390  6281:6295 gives 0.021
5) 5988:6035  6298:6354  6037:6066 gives 0.041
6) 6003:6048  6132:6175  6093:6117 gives 0.040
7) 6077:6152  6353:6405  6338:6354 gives -0.011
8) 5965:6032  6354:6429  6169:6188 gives 0.035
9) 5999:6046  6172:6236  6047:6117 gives 0.030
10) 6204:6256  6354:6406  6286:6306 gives 0.038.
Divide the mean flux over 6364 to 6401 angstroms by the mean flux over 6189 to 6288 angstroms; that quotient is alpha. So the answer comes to 1.05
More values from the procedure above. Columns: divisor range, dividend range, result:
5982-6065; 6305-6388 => 1.02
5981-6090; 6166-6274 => 0.99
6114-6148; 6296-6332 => 0.95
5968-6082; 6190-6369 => 1.01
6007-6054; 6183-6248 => 0.97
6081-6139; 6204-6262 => 1.00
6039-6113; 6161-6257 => 1.01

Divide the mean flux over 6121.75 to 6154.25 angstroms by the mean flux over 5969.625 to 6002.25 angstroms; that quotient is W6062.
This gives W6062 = 1.07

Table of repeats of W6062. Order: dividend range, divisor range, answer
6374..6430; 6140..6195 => 1.04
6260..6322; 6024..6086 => 1.00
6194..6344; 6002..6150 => 0.99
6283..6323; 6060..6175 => 0.99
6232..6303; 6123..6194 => 0.99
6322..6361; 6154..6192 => 1.03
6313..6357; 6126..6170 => 0.99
